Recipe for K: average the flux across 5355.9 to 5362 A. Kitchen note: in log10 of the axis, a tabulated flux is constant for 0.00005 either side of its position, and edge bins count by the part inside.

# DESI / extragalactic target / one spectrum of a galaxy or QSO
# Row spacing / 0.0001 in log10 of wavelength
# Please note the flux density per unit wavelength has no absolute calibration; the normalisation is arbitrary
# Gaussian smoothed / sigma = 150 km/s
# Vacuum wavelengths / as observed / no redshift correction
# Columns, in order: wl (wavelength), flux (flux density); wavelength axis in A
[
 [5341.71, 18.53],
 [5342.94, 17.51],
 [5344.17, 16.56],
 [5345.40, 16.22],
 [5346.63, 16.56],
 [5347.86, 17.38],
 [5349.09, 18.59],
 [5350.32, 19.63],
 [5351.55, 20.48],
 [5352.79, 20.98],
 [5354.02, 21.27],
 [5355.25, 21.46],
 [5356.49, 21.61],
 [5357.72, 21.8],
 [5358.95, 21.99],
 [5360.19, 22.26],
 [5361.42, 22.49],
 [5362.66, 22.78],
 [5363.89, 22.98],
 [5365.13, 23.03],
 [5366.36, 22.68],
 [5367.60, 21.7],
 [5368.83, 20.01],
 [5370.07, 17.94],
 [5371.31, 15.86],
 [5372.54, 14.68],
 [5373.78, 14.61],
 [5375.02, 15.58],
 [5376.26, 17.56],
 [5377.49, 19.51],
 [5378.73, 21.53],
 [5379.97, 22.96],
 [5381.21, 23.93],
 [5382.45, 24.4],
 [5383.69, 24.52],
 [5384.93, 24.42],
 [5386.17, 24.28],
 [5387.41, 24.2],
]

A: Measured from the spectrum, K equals 22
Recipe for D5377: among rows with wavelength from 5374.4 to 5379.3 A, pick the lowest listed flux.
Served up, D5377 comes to 15.58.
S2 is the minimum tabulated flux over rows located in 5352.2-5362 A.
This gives 20.98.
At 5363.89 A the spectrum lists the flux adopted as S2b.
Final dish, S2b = 22.98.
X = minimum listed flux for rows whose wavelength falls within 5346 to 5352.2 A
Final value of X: 16.56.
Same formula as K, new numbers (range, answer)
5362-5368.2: 22.6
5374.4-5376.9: 16.6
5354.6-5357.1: 21.5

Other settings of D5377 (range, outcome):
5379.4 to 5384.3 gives 22.96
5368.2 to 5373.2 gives 14.68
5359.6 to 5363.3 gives 22.26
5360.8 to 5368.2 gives 21.7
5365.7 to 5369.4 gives 20.01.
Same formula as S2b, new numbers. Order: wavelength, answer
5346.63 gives 16.56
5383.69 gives 24.52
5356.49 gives 21.61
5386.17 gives 24.28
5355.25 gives 21.46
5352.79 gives 20.98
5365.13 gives 23.03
